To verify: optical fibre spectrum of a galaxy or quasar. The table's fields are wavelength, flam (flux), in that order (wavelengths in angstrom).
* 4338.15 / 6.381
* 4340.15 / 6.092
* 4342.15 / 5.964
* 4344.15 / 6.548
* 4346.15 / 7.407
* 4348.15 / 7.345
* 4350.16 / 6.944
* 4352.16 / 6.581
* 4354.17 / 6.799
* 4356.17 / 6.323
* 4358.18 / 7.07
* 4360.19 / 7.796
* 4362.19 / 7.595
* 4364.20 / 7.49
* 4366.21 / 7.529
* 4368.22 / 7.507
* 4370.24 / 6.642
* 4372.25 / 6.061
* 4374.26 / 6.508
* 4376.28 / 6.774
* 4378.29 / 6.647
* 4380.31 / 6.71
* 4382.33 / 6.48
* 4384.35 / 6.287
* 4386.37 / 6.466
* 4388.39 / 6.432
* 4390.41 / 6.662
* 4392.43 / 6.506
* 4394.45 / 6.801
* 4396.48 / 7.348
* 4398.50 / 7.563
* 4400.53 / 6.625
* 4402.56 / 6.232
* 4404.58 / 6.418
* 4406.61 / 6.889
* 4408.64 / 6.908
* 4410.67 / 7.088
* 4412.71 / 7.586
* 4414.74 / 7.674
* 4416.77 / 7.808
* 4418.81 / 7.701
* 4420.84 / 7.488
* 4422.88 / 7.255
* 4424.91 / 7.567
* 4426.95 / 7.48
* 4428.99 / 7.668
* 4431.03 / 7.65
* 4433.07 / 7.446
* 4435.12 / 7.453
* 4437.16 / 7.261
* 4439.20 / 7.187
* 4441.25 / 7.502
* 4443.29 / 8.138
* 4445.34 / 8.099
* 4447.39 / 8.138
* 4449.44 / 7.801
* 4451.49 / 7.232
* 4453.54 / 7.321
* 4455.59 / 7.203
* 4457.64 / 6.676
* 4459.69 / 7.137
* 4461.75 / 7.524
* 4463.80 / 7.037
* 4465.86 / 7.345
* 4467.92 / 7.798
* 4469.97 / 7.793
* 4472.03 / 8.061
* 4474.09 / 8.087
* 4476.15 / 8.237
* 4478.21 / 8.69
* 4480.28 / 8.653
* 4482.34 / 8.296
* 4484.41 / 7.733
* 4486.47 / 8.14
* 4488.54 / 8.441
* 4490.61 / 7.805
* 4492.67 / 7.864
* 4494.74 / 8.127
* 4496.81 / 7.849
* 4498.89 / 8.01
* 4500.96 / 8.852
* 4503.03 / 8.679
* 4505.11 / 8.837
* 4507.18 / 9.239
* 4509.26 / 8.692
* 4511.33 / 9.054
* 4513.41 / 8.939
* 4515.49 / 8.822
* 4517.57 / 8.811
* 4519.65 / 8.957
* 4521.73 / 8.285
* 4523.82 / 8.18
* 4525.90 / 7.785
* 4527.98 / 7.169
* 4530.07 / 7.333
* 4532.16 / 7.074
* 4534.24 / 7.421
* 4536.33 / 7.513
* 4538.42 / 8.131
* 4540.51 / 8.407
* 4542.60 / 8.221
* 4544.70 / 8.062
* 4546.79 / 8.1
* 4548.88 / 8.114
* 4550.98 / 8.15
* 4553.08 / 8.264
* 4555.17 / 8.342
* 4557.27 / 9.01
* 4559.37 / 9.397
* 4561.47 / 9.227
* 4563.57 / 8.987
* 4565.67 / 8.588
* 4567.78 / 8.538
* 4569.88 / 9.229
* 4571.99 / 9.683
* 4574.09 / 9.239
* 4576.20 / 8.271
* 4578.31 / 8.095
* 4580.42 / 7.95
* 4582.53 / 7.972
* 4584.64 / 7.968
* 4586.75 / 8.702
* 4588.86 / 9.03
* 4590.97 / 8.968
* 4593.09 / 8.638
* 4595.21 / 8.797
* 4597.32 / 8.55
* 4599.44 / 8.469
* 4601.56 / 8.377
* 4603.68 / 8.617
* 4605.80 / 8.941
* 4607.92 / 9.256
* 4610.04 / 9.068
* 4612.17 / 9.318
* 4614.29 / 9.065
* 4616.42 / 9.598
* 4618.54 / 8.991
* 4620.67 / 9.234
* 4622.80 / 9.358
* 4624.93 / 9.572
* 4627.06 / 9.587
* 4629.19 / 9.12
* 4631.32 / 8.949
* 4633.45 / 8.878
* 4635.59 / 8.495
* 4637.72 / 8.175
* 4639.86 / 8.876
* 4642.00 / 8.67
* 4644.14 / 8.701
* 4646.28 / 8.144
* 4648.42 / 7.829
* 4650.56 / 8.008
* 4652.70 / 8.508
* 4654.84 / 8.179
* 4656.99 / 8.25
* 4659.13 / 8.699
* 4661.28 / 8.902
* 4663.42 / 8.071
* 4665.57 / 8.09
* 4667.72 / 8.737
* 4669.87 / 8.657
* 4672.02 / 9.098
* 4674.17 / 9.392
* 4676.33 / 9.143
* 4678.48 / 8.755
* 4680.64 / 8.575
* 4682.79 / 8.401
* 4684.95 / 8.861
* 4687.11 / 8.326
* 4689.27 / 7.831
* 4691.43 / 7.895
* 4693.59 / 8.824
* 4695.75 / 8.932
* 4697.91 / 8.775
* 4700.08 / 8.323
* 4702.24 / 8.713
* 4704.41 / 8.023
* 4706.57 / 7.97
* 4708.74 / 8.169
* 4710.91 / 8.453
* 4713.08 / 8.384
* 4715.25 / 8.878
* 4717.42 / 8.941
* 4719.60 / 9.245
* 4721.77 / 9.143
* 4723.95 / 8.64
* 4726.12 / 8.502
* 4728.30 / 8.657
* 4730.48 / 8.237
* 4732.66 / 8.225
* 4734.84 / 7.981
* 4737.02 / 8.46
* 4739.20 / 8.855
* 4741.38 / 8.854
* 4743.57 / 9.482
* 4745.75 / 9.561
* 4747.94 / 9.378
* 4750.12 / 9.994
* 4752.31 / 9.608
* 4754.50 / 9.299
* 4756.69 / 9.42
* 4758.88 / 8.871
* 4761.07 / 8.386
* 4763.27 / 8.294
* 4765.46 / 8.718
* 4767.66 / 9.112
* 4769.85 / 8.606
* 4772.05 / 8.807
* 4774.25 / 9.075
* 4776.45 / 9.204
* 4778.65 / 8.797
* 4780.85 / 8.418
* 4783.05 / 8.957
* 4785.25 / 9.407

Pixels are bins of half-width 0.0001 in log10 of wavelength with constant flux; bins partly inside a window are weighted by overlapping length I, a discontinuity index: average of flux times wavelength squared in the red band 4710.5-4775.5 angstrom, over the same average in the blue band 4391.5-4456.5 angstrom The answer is 1.4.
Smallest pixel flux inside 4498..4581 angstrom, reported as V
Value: 7.074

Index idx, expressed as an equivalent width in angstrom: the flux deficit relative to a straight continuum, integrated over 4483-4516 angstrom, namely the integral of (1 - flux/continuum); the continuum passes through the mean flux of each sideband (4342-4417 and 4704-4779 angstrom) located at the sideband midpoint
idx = -3.95 angstrom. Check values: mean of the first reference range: 6.9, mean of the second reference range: 8.81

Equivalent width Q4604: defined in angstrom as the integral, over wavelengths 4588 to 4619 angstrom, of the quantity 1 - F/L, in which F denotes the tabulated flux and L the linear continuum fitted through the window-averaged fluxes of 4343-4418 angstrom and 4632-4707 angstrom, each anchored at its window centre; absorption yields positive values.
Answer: -2.9 angstrom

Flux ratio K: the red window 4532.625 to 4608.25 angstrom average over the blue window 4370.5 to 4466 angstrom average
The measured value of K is 1.2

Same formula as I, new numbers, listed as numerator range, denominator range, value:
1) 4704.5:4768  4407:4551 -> 1.25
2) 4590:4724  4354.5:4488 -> 1.32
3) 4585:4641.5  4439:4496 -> 1.22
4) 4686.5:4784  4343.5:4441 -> 1.44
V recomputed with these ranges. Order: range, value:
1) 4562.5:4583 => 7.95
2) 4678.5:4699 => 7.831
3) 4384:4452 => 6.232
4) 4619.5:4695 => 7.829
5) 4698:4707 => 7.97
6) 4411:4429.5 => 7.255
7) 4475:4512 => 7.733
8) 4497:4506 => 8.01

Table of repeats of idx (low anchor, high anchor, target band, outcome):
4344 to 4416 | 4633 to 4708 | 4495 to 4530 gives -3.8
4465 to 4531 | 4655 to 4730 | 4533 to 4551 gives 0.8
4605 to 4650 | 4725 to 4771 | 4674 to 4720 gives 1.8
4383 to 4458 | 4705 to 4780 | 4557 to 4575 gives -2.6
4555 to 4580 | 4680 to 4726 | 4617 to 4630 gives -0.9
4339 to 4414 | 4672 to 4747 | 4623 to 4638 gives -1.5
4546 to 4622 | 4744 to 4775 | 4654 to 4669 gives 0.8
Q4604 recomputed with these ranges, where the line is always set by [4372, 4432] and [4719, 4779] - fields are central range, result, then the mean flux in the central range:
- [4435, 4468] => -0.9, 7.45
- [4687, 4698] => 0.2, 8.41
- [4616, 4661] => -2.4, 8.74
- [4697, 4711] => 0.5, 8.33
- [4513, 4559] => -2.5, 8.15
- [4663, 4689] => -0.5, 8.66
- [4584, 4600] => -1.2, 8.66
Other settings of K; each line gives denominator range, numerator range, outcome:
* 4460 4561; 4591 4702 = 1.06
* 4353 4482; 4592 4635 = 1.24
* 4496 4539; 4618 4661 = 1.05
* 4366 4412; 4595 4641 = 1.33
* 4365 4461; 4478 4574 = 1.17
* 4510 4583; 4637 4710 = 1.01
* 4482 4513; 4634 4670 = 1.00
